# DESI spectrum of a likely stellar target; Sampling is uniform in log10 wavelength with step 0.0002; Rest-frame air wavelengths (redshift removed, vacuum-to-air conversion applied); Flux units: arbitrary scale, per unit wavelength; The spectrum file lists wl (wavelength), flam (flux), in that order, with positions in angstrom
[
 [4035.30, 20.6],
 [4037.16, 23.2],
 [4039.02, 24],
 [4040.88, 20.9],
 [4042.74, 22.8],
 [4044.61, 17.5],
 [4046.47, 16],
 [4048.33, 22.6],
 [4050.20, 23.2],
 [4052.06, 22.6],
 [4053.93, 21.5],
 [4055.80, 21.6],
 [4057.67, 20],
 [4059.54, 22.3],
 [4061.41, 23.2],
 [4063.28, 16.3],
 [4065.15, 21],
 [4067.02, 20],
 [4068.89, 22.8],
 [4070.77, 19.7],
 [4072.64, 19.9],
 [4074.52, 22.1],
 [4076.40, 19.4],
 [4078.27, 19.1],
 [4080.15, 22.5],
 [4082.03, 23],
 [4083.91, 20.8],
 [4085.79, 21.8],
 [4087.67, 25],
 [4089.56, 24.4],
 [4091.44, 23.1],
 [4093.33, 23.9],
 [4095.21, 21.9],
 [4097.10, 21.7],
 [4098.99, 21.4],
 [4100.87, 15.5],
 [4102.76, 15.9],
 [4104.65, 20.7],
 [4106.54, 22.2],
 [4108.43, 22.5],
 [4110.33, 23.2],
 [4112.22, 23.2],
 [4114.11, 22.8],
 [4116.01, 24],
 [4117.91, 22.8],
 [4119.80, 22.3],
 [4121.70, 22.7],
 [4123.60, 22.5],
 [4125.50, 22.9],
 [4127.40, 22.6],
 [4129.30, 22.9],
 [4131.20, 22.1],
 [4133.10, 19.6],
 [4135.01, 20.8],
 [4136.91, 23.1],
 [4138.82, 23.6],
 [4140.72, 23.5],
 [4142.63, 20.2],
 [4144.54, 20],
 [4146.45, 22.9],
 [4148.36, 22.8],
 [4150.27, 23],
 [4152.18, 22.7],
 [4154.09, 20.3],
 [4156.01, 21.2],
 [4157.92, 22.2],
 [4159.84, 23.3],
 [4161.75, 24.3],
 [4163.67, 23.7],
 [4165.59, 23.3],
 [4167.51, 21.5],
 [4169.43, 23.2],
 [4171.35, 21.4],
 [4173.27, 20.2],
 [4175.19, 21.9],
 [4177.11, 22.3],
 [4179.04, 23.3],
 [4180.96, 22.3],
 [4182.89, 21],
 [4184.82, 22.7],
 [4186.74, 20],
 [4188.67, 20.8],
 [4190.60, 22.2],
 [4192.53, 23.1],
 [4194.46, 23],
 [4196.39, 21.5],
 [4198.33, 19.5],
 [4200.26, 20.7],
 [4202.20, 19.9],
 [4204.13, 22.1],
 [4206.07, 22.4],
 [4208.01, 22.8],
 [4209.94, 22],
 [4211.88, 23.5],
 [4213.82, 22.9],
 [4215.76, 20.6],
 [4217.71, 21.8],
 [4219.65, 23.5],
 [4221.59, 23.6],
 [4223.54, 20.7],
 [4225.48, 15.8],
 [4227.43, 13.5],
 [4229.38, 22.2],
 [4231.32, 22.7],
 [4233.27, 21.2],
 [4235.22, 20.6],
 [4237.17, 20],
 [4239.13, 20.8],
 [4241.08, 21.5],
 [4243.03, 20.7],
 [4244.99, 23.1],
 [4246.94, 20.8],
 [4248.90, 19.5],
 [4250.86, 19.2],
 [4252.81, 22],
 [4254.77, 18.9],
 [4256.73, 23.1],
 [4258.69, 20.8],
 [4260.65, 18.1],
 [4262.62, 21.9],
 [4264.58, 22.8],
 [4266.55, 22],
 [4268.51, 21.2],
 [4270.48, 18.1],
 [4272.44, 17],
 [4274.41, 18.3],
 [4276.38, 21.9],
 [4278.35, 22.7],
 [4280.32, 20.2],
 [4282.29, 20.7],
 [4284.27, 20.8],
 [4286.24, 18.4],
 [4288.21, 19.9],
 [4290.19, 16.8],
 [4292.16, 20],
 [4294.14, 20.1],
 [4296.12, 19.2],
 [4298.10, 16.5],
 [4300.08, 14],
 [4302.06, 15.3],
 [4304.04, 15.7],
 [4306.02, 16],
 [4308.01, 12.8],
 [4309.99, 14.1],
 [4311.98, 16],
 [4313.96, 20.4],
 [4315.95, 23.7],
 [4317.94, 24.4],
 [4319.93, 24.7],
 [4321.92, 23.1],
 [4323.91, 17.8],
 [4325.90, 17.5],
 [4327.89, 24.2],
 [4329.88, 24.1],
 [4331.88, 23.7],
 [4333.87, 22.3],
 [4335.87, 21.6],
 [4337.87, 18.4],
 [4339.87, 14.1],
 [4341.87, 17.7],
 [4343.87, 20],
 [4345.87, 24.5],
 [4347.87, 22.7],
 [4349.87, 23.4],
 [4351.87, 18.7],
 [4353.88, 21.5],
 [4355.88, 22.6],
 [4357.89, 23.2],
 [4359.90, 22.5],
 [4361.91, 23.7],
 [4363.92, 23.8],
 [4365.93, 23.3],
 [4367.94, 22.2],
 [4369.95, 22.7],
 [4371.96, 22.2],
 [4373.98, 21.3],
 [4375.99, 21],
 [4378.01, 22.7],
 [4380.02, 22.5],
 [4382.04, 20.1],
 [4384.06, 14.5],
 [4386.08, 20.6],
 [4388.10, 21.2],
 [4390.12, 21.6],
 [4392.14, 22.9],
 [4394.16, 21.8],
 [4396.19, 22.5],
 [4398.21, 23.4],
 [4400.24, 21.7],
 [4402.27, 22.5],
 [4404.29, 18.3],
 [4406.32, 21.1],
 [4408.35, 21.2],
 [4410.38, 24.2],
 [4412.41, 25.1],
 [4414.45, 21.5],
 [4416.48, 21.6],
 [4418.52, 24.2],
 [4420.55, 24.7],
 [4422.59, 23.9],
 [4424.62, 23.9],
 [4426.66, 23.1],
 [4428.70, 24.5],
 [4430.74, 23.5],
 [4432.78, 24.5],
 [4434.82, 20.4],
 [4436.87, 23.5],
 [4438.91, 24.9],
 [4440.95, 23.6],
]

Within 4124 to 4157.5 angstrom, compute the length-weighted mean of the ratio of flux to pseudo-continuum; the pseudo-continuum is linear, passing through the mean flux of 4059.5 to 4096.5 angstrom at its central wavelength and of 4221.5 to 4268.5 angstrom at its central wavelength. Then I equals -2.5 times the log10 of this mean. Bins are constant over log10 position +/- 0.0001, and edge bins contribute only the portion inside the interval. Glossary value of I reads -0.04 mag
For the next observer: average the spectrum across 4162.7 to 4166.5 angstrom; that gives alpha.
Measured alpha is 23.5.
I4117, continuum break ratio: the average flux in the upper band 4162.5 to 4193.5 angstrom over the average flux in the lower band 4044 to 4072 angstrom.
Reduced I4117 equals 1.1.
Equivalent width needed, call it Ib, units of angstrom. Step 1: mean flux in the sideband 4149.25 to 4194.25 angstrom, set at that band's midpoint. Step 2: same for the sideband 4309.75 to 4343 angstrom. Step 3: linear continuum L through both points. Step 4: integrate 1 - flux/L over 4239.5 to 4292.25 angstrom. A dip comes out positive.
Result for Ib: 2.06 angstrom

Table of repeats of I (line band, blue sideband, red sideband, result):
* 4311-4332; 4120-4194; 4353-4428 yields 0.02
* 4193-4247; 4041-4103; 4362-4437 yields 0.02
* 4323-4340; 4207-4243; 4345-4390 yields 0.05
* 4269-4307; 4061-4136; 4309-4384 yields 0.16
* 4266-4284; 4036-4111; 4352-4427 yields 0.08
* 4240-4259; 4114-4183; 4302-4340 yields -0.01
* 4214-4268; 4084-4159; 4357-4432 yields 0.07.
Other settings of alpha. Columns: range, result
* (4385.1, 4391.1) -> 21.1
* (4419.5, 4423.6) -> 24.3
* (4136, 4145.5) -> 22.1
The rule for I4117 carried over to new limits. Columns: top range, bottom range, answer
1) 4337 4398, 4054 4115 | 1.00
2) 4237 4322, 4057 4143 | 0.91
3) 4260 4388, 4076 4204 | 0.92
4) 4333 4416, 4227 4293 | 1.06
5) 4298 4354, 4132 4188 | 0.89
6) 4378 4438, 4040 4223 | 1.02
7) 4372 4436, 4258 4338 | 1.12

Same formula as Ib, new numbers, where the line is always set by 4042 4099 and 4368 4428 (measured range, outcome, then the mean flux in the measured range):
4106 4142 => -1.8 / 22.6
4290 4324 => 5.3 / 18.4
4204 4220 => -0.5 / 22.4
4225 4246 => 1.4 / 20.3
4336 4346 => 1.5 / 18.7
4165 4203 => -0.1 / 21.7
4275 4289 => 0.8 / 20.6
